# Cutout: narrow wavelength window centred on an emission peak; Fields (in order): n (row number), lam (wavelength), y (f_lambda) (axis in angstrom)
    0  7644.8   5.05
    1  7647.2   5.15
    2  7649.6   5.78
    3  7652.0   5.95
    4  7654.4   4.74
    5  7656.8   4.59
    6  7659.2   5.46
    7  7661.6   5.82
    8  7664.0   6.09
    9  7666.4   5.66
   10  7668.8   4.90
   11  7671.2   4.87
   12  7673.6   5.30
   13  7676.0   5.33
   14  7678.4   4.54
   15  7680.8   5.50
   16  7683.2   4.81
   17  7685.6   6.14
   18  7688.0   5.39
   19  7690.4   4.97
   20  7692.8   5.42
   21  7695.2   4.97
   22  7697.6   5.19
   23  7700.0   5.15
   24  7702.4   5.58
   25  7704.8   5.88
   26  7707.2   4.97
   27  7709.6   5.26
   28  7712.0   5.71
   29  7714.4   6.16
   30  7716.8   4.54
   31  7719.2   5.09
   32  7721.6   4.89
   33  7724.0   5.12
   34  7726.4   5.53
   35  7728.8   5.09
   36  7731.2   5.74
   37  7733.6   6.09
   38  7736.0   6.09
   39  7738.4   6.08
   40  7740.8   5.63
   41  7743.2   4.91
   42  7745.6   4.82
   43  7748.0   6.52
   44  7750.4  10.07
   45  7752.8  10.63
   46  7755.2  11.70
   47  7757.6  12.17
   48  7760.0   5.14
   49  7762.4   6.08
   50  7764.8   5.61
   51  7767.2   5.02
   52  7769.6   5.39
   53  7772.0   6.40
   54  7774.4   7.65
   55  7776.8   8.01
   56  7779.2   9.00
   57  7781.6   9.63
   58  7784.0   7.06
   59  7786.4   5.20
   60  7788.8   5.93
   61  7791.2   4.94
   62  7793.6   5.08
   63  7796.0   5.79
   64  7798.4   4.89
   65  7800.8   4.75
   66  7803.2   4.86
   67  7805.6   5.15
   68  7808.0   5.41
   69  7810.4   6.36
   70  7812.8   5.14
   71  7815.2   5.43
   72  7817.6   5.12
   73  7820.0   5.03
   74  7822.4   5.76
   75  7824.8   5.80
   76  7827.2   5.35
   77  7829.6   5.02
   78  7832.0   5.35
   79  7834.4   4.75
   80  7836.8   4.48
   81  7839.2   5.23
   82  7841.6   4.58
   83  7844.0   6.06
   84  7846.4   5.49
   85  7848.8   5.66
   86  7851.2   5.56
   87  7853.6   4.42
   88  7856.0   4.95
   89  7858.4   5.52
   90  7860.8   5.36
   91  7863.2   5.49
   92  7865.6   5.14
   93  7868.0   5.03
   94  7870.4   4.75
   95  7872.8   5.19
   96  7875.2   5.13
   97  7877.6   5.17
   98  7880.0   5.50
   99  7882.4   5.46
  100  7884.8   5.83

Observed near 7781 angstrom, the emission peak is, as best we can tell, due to [N II]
